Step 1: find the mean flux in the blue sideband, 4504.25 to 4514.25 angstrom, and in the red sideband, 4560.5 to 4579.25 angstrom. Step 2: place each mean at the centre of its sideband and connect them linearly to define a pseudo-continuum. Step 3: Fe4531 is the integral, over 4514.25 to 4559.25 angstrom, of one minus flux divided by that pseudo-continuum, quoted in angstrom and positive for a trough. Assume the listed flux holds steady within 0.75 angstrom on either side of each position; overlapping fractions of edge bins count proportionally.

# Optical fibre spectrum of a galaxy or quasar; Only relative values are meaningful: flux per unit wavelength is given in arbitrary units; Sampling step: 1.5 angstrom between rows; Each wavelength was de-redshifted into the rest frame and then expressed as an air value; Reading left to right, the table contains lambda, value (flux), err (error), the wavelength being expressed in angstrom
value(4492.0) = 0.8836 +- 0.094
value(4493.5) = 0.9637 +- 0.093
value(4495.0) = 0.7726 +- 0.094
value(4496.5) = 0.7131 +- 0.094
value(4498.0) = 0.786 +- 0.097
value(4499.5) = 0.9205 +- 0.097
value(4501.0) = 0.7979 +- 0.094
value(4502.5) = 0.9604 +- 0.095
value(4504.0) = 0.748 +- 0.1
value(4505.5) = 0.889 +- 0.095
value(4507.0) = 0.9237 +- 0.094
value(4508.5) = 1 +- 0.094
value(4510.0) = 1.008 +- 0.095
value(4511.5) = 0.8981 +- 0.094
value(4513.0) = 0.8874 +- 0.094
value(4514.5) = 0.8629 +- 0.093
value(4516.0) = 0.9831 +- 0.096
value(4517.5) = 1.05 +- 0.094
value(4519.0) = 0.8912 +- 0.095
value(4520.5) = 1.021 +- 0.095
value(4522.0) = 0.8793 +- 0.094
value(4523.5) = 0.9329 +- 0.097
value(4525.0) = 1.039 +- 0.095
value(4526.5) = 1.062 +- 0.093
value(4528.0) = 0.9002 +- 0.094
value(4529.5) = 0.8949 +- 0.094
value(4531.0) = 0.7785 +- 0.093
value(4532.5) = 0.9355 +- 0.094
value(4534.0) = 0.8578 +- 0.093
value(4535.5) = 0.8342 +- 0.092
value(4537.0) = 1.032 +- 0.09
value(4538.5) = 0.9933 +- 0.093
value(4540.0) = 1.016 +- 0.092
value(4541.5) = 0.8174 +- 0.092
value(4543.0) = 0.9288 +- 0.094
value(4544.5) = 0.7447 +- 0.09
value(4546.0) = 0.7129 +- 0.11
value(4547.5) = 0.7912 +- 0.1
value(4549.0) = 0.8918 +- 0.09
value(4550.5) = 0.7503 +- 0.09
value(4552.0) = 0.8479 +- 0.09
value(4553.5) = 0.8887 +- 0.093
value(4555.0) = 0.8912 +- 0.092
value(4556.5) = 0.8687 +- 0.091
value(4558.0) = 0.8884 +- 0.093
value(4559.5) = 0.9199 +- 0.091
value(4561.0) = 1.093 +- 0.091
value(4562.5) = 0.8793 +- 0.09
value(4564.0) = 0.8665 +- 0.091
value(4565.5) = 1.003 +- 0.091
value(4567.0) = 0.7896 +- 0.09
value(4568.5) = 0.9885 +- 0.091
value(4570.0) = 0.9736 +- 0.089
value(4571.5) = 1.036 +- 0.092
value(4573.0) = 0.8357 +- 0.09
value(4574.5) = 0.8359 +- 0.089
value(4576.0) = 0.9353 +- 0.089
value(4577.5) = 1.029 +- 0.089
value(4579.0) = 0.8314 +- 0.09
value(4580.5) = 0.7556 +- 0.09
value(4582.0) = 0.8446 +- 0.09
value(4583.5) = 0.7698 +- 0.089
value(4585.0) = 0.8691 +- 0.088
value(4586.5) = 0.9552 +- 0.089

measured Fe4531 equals 1.2 angstrom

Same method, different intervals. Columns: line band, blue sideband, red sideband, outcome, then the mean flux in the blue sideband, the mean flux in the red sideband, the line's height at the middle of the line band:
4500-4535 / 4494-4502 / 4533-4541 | -1.9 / 0.808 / 0.942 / 0.875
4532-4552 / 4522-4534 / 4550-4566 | 1.0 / 0.926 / 0.9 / 0.914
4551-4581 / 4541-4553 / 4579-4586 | -3.4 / 0.812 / 0.817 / 0.815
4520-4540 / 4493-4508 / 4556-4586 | -1.5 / 0.848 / 0.901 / 0.87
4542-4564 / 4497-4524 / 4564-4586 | 0.9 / 0.911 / 0.892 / 0.899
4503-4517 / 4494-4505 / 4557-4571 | -1.3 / 0.819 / 0.934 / 0.838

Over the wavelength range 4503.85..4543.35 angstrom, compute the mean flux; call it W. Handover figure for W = 0.931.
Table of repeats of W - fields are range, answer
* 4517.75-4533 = 0.937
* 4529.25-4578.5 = 0.895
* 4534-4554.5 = 0.865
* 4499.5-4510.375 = 0.901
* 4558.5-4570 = 0.936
